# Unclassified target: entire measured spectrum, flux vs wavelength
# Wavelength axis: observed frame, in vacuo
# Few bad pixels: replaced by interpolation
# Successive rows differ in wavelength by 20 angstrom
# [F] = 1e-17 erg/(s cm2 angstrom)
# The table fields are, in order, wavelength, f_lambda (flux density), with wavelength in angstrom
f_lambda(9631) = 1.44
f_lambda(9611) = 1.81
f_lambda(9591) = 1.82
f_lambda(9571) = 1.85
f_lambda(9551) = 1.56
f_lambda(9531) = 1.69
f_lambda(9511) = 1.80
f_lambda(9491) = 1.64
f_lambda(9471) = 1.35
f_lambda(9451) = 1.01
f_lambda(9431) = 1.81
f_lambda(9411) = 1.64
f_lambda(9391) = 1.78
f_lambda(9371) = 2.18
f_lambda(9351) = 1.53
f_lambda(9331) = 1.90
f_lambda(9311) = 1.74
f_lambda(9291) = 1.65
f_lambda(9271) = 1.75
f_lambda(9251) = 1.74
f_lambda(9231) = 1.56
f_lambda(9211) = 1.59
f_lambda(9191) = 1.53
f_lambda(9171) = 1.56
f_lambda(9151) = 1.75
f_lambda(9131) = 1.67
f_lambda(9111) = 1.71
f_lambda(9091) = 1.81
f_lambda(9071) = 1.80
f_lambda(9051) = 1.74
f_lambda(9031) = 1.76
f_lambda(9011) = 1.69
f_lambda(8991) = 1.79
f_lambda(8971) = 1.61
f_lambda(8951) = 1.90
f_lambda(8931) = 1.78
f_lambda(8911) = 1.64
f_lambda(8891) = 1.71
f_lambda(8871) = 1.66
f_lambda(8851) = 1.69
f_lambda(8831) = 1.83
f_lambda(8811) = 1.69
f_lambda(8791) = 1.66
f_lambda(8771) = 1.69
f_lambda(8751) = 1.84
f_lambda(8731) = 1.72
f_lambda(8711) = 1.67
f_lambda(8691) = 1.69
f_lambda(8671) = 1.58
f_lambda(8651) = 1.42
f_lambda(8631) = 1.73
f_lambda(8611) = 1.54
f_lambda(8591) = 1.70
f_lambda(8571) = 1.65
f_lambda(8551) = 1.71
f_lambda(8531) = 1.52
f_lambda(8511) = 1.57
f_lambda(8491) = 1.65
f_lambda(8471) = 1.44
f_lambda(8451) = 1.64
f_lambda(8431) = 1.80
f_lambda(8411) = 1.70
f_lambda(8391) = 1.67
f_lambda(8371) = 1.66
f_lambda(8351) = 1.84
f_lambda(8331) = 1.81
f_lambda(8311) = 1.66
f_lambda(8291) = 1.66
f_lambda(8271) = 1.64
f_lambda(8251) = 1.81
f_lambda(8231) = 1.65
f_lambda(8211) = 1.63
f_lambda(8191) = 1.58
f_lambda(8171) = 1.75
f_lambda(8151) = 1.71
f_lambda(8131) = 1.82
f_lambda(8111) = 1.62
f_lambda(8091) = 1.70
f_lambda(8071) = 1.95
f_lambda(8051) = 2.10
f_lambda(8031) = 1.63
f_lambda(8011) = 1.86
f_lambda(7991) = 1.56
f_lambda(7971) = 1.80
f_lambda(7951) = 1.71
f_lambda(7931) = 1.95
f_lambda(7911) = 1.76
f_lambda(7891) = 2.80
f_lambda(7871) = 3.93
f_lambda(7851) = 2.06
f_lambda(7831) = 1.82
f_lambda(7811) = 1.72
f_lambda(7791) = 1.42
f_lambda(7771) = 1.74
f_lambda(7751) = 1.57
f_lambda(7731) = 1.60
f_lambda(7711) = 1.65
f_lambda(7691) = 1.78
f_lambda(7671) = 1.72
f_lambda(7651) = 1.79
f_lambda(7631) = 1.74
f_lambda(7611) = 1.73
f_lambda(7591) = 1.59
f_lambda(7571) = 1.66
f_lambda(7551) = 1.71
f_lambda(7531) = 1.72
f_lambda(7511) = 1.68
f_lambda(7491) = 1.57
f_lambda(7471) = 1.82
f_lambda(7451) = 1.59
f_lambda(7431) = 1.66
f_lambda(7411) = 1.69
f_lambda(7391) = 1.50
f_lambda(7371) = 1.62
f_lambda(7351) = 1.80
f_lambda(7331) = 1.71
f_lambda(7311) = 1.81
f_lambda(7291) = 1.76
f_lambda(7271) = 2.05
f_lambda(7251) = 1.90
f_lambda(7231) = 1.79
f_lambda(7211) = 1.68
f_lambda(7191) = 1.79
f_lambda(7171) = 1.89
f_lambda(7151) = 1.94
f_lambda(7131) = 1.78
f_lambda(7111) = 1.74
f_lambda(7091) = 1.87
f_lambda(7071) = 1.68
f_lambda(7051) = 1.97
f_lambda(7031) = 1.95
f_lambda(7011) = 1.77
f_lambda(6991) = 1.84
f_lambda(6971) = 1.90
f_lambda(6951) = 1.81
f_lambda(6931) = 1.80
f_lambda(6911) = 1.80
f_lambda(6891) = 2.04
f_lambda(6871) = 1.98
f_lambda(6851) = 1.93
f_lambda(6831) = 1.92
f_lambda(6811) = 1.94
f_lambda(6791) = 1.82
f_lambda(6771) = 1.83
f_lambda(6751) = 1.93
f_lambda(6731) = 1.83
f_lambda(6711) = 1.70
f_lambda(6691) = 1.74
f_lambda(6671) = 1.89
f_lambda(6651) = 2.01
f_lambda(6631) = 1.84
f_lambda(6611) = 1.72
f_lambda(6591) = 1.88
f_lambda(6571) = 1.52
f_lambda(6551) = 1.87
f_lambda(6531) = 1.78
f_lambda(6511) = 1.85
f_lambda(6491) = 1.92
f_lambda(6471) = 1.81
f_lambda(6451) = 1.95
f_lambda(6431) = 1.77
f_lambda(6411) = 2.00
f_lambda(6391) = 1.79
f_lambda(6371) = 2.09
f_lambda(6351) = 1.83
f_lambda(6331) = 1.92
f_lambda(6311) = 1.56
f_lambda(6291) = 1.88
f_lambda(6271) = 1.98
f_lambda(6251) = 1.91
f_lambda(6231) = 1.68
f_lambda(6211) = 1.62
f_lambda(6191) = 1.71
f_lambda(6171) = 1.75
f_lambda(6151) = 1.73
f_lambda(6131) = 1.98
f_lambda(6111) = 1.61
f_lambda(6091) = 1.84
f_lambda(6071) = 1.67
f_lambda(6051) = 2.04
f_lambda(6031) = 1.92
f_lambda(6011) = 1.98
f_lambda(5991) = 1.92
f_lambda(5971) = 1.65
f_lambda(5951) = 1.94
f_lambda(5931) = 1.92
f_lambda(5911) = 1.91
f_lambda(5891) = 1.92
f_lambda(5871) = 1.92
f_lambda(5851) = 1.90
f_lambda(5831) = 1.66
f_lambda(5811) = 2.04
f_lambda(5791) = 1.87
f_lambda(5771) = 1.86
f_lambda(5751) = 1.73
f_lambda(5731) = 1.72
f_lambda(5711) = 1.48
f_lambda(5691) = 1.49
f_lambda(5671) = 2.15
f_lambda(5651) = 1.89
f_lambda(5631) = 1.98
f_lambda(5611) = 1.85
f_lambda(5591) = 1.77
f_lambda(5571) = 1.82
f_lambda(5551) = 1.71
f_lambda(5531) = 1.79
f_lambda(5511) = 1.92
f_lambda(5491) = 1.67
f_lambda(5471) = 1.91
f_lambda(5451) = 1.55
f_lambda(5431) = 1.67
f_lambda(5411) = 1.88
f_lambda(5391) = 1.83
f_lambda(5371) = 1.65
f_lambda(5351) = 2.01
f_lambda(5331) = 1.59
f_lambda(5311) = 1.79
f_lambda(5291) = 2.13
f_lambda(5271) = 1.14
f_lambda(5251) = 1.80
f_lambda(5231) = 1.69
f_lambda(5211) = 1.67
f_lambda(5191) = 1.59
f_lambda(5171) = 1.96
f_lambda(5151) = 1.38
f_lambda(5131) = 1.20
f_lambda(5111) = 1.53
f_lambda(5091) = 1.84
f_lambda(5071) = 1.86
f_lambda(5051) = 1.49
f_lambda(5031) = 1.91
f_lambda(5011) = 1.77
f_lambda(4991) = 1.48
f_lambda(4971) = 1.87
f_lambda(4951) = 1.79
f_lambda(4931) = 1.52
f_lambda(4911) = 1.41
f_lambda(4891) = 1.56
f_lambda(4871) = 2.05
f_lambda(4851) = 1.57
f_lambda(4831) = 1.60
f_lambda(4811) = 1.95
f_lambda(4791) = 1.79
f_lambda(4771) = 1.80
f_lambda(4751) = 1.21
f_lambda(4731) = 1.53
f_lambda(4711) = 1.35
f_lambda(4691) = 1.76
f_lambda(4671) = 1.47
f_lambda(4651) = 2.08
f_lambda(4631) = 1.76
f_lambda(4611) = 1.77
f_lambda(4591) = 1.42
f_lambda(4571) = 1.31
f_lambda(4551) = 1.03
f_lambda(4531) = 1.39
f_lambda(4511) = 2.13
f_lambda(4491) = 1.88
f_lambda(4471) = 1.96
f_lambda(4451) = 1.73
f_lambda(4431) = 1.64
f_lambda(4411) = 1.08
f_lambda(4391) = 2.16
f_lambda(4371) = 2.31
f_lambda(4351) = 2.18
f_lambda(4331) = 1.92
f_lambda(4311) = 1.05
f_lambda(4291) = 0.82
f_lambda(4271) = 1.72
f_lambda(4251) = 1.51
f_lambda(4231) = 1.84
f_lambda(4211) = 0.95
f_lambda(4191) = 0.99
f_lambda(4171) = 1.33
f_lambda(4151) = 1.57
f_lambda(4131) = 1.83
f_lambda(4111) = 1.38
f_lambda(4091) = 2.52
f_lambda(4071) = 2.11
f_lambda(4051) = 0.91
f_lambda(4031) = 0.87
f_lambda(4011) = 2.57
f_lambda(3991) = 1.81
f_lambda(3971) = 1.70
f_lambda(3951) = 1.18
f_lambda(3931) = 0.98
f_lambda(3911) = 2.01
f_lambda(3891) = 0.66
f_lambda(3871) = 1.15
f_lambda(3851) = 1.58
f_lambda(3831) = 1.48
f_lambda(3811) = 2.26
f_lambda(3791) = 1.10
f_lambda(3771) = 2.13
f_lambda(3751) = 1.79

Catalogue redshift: 0.198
